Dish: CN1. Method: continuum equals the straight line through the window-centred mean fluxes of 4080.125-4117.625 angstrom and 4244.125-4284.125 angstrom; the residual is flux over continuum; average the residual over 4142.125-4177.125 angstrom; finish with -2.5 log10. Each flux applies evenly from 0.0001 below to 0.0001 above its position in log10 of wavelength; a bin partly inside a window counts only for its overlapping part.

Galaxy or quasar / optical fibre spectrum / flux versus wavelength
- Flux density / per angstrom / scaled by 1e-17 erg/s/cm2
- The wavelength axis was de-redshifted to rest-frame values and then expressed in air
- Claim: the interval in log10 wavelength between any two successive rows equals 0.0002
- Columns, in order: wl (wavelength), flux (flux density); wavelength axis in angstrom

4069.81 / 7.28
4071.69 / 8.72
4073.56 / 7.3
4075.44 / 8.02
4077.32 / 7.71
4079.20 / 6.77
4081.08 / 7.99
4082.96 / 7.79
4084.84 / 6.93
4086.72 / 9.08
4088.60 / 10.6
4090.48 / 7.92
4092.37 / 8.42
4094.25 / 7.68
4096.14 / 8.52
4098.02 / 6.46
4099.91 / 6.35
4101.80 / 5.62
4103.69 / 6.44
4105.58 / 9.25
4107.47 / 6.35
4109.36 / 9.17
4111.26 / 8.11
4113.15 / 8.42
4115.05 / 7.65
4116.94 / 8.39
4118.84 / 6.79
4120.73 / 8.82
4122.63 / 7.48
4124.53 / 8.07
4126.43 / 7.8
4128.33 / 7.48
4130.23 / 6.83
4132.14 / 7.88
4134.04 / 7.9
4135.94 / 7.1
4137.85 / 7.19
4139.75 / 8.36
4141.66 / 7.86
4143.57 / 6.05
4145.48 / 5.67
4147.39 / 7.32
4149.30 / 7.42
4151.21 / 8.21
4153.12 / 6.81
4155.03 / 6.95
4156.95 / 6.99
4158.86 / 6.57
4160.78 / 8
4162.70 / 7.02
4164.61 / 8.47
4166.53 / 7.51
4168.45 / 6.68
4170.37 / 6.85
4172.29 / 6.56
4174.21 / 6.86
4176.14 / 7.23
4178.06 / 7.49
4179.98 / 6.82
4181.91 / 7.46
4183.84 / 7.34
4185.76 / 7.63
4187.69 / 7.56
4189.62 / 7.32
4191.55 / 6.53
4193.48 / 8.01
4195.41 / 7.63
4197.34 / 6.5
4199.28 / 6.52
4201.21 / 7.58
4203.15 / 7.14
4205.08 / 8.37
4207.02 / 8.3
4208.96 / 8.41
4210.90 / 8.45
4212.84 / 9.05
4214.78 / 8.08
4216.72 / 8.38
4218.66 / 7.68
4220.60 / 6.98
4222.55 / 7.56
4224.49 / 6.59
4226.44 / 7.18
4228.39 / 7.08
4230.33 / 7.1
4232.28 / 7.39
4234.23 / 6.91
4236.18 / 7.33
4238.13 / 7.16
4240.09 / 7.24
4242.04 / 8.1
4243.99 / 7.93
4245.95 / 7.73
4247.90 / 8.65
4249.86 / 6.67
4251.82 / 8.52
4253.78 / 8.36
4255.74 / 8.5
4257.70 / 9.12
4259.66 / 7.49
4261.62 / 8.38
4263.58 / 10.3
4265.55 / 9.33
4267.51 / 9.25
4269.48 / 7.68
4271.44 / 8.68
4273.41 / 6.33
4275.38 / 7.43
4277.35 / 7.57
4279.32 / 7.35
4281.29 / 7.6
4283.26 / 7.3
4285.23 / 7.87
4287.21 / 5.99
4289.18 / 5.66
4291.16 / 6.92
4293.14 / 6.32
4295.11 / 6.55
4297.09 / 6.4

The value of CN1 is 0.13 mag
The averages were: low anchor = 7.85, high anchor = 8.11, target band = 7.08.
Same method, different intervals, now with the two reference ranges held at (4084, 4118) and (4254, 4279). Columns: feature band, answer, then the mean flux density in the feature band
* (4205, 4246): 0.073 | 7.66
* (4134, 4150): 0.115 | 7.16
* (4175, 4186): 0.109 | 7.3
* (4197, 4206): 0.122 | 7.27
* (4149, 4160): 0.121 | 7.16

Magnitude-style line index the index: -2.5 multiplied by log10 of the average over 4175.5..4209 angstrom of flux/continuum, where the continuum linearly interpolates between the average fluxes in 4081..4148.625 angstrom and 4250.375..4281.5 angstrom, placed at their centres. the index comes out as 0.076 mag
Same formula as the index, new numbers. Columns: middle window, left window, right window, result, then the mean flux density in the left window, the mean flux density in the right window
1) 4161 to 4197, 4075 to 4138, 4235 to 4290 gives 0.07 mag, 7.74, 7.84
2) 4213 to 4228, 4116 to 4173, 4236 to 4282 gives 0.04 mag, 7.37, 8.04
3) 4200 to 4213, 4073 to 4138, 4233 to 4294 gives -0.05 mag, 7.73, 7.73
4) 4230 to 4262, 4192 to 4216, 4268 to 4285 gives -0.02 mag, 7.81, 7.56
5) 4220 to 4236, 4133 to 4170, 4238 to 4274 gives 0.12 mag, 7.26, 8.22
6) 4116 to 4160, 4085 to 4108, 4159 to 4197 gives 0.02 mag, 7.72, 7.29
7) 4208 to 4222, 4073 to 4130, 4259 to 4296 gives -0.07 mag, 7.77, 7.58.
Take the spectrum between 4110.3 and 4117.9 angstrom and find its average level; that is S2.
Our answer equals 8.13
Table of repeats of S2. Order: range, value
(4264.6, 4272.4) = 8.74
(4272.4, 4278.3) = 7.11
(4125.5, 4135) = 7.58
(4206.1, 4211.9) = 8.39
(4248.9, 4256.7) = 8.01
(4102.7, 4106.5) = 7.81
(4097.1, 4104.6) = 6.21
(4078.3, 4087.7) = 7.73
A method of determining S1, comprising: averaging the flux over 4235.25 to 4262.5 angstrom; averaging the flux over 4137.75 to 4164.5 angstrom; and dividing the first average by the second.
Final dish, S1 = 1.10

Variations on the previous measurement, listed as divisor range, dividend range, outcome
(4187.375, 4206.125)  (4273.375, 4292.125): 0.96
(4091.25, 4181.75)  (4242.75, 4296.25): 1.05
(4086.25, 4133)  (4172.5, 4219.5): 0.97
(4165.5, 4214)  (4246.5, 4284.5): 1.09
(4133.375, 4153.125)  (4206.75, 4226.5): 1.08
